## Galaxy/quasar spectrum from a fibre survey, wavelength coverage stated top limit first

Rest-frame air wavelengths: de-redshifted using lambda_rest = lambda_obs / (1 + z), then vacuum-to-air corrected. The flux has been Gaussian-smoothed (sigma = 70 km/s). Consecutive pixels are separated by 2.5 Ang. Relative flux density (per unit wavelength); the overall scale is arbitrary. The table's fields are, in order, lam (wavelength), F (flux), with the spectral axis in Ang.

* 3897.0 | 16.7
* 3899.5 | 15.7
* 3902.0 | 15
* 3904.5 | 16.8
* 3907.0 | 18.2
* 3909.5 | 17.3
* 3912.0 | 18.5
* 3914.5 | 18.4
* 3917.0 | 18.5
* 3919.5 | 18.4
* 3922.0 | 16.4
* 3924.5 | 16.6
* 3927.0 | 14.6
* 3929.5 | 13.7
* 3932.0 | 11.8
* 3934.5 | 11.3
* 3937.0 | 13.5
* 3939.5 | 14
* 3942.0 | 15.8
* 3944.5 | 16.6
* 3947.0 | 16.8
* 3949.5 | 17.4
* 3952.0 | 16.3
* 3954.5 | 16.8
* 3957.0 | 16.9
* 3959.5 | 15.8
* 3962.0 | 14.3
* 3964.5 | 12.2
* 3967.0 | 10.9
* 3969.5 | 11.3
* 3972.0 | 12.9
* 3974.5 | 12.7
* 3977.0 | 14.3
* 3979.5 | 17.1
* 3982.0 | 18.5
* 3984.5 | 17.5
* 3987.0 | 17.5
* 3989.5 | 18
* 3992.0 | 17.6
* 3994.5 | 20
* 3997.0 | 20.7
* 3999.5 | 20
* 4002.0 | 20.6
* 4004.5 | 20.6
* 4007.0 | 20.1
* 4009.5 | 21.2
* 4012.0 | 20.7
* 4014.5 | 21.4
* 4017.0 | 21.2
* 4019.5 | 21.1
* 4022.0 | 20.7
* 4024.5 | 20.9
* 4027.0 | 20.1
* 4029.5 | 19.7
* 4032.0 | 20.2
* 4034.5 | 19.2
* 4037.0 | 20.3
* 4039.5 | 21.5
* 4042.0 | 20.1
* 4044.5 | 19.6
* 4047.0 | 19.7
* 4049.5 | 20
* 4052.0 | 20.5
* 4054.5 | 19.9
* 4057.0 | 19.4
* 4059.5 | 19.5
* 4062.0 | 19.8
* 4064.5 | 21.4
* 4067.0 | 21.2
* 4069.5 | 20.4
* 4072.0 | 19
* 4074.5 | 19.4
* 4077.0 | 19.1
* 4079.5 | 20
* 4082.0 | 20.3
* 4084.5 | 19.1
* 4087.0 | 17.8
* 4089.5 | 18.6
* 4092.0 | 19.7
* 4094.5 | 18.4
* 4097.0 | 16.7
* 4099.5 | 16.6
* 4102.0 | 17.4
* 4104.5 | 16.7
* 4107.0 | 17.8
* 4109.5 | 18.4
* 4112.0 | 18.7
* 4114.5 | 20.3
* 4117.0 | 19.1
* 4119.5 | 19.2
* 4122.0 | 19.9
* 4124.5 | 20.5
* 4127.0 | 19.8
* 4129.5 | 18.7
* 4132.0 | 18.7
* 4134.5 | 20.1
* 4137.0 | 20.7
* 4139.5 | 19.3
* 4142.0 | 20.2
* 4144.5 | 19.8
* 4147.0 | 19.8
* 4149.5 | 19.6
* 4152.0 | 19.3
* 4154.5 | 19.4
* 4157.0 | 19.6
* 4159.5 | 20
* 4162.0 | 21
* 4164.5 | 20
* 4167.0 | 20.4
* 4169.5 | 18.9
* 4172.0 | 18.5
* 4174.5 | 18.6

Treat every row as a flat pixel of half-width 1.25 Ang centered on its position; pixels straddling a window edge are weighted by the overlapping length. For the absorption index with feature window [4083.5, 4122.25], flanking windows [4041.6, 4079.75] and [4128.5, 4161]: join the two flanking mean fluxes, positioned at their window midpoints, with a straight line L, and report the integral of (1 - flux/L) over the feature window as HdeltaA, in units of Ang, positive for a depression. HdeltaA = 2.80 Ang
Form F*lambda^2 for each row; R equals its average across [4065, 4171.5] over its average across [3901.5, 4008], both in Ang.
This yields 1.28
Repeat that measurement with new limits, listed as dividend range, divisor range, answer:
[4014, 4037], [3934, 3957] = 1.36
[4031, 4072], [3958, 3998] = 1.33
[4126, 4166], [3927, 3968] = 1.49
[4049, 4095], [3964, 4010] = 1.20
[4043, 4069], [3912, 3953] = 1.36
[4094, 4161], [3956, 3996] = 1.33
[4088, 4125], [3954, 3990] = 1.32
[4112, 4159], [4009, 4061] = 1.02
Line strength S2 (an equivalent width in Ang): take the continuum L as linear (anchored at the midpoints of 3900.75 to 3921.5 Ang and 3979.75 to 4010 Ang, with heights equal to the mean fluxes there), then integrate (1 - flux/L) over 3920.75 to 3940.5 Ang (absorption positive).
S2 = 4.4 Ang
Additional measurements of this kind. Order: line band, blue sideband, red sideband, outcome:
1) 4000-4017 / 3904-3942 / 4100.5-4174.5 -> -3.5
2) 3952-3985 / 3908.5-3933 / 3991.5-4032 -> 6.8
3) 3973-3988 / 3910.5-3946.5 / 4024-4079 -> 1.1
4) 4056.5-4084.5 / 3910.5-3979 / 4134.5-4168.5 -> -2.9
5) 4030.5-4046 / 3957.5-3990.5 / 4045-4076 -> -1.2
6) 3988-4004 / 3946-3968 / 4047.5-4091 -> -2.5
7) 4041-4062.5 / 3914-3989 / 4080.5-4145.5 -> -2.8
